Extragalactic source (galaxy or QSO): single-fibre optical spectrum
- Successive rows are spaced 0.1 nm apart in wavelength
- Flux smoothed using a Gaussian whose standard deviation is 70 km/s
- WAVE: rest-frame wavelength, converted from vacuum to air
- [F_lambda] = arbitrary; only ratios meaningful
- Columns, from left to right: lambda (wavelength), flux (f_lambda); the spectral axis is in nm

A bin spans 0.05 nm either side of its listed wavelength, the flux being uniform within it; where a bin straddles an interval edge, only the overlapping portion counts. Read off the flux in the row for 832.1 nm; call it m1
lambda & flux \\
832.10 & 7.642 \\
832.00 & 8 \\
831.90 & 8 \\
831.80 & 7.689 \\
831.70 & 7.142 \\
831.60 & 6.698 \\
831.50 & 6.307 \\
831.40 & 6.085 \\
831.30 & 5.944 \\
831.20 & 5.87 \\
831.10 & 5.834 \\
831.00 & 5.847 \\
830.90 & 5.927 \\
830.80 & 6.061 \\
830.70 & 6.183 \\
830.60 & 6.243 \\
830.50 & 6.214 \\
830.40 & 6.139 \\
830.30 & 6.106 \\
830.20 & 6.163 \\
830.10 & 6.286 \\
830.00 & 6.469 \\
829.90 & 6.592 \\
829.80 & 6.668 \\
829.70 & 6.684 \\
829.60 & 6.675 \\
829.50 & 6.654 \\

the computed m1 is 7.642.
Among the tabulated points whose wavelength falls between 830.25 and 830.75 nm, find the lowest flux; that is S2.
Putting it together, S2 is 6.106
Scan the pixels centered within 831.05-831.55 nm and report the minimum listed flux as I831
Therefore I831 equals 5.834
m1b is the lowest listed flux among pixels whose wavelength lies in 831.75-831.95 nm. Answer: 7.689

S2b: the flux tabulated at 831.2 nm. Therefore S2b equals 5.87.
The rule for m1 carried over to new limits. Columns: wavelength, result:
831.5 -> 6.307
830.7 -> 6.183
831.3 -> 5.944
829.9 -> 6.592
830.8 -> 6.061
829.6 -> 6.675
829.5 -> 6.654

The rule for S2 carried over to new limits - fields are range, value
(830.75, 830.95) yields 5.927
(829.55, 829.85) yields 6.668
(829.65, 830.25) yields 6.163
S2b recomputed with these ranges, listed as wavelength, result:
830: 6.469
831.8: 7.689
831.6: 6.698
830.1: 6.286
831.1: 5.834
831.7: 7.142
